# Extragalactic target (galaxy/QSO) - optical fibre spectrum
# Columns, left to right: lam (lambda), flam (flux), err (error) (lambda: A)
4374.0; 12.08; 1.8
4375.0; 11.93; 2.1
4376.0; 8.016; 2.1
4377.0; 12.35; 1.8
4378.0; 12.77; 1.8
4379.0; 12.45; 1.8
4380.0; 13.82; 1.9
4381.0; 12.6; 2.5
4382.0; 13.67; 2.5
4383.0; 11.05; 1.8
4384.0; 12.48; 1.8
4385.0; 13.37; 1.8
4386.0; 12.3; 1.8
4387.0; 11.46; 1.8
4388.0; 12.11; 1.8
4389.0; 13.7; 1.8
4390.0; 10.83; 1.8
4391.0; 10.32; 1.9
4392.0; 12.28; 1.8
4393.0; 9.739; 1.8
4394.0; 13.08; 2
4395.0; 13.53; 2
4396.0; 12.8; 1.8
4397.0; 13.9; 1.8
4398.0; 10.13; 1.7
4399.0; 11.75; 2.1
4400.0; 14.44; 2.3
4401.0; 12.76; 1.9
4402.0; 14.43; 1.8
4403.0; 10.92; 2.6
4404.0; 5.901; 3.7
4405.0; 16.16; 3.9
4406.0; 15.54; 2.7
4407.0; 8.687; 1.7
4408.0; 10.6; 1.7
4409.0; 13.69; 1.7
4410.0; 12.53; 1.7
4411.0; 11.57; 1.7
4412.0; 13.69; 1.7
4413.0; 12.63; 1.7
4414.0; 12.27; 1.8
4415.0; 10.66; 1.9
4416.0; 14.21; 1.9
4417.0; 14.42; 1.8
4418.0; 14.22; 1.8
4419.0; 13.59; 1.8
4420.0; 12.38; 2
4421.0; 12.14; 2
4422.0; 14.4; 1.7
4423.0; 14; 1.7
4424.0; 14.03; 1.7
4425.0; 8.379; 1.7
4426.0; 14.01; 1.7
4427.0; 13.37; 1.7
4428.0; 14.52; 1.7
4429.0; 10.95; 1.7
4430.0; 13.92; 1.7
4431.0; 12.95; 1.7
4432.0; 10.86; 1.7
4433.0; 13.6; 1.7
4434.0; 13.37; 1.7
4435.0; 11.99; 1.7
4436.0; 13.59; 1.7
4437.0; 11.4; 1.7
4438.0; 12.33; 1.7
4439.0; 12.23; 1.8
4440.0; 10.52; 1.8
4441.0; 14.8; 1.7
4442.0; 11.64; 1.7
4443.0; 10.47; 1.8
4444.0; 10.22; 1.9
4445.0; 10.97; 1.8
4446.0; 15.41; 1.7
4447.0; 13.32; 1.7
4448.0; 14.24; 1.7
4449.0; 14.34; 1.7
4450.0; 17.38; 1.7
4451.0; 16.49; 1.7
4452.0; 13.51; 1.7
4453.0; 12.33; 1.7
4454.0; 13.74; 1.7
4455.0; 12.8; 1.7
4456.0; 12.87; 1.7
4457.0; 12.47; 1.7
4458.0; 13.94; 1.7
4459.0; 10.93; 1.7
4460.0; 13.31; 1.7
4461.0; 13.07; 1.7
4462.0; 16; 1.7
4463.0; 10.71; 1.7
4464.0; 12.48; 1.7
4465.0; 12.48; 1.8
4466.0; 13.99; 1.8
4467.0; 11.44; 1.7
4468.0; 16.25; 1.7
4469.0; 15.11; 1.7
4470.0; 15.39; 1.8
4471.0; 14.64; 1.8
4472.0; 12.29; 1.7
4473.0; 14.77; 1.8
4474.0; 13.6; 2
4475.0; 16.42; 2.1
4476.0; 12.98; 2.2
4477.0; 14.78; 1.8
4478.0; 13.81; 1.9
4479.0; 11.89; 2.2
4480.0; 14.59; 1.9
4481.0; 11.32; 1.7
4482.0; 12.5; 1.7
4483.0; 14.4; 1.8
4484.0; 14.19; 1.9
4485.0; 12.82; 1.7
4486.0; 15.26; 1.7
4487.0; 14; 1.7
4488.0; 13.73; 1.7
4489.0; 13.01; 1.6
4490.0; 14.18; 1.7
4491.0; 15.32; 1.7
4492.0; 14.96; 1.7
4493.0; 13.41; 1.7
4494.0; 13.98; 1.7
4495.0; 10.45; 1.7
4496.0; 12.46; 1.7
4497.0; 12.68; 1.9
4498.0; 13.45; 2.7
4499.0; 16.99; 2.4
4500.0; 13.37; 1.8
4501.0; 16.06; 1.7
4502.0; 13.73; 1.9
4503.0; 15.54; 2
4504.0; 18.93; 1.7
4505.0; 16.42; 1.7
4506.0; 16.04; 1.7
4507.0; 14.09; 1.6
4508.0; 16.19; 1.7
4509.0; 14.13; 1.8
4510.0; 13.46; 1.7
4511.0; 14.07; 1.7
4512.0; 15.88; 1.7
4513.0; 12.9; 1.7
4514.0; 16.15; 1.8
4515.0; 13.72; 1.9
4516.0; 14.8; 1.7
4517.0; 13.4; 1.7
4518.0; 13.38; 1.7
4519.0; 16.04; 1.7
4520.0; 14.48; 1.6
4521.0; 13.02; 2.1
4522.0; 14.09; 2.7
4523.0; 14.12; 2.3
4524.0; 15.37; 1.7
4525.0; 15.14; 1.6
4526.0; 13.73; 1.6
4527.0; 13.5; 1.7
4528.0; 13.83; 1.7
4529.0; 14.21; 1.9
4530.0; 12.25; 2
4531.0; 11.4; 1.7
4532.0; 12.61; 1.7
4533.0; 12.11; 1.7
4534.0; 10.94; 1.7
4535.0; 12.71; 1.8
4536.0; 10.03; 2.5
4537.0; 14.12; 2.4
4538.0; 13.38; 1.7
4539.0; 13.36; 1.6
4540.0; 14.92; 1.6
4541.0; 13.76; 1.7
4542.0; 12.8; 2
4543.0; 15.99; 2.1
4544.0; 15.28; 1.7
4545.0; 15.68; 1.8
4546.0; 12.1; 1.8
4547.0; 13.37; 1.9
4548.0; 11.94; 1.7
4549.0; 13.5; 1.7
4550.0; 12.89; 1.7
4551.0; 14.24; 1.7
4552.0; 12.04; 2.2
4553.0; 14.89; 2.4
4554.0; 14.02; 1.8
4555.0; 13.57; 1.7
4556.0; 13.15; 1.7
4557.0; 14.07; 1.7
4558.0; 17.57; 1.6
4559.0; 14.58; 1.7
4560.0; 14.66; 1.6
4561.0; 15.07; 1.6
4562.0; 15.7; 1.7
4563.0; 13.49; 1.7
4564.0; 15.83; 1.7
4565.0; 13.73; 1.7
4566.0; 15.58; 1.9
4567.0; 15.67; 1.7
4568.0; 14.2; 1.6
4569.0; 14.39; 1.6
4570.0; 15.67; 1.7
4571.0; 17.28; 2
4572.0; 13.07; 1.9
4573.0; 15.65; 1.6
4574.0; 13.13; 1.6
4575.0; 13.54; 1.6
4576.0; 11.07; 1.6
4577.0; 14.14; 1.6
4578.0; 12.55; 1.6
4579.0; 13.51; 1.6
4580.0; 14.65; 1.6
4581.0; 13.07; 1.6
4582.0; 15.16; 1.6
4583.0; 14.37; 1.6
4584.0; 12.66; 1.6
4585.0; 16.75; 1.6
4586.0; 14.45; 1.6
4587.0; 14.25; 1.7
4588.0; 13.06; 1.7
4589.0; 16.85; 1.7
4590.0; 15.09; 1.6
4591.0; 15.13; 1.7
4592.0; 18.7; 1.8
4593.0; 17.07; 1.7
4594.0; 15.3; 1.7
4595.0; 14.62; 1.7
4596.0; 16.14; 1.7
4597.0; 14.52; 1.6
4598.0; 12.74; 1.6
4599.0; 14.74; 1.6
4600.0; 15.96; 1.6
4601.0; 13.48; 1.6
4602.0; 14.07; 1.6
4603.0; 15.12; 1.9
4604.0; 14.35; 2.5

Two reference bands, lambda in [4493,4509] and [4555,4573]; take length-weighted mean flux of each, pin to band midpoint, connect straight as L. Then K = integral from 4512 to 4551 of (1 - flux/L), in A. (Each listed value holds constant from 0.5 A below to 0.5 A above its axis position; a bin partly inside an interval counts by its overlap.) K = 3.0 A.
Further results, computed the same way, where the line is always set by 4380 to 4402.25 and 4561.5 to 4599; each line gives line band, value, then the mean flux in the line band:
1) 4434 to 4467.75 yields 0.4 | 13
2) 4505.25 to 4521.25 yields -0.8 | 14.5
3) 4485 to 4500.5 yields -0.2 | 13.8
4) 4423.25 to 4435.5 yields 0.2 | 12.7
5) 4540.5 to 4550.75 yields 0.4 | 13.7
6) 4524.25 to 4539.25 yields 1.2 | 12.9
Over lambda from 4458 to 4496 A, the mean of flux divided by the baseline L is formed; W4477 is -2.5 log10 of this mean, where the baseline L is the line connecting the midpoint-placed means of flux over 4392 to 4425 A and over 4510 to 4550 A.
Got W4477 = -0.03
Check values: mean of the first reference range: 12.6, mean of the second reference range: 13.7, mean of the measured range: 13.6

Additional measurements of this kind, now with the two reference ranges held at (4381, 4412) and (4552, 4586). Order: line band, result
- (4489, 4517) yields -0.074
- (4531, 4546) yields 0.058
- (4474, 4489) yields -0.035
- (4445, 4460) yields -0.065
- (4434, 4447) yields 0.048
